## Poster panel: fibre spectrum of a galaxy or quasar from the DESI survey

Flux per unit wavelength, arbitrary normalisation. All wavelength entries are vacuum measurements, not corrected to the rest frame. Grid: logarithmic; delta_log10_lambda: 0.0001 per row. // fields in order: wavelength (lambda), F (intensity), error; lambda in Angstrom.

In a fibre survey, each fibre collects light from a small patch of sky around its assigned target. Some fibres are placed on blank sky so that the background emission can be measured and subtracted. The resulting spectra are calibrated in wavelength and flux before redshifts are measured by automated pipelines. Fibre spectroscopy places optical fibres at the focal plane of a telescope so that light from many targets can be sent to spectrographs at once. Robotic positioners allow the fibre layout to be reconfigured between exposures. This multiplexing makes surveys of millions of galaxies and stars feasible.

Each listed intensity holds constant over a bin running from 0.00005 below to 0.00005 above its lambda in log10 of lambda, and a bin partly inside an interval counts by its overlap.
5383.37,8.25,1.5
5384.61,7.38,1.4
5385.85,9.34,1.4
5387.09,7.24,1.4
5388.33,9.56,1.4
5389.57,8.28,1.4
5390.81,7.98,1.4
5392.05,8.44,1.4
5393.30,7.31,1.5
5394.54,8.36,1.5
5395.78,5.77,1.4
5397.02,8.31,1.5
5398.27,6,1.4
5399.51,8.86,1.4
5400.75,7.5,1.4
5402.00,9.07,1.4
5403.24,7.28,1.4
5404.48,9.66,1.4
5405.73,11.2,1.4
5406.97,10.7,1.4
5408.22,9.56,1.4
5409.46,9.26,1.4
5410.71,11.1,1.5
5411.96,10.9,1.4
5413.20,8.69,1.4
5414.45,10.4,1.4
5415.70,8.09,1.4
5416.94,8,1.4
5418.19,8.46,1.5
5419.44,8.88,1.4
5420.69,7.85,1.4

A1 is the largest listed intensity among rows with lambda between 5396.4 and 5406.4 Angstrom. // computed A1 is 11.2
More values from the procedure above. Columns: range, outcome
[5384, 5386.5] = 9.34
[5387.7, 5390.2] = 9.56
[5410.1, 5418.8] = 11.1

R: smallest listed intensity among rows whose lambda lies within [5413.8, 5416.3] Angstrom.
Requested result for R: 8.09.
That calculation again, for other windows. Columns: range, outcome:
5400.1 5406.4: 7.28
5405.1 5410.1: 9.26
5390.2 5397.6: 5.77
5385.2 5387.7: 7.24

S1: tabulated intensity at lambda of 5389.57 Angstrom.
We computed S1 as 8.28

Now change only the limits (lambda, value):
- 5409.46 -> 9.26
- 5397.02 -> 8.31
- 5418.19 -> 8.46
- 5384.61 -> 7.38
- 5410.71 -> 11.1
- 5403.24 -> 7.28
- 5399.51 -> 8.86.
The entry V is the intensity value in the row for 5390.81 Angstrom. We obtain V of 7.98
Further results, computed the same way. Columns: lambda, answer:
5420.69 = 7.85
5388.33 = 9.56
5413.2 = 8.69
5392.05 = 8.44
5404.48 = 9.66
